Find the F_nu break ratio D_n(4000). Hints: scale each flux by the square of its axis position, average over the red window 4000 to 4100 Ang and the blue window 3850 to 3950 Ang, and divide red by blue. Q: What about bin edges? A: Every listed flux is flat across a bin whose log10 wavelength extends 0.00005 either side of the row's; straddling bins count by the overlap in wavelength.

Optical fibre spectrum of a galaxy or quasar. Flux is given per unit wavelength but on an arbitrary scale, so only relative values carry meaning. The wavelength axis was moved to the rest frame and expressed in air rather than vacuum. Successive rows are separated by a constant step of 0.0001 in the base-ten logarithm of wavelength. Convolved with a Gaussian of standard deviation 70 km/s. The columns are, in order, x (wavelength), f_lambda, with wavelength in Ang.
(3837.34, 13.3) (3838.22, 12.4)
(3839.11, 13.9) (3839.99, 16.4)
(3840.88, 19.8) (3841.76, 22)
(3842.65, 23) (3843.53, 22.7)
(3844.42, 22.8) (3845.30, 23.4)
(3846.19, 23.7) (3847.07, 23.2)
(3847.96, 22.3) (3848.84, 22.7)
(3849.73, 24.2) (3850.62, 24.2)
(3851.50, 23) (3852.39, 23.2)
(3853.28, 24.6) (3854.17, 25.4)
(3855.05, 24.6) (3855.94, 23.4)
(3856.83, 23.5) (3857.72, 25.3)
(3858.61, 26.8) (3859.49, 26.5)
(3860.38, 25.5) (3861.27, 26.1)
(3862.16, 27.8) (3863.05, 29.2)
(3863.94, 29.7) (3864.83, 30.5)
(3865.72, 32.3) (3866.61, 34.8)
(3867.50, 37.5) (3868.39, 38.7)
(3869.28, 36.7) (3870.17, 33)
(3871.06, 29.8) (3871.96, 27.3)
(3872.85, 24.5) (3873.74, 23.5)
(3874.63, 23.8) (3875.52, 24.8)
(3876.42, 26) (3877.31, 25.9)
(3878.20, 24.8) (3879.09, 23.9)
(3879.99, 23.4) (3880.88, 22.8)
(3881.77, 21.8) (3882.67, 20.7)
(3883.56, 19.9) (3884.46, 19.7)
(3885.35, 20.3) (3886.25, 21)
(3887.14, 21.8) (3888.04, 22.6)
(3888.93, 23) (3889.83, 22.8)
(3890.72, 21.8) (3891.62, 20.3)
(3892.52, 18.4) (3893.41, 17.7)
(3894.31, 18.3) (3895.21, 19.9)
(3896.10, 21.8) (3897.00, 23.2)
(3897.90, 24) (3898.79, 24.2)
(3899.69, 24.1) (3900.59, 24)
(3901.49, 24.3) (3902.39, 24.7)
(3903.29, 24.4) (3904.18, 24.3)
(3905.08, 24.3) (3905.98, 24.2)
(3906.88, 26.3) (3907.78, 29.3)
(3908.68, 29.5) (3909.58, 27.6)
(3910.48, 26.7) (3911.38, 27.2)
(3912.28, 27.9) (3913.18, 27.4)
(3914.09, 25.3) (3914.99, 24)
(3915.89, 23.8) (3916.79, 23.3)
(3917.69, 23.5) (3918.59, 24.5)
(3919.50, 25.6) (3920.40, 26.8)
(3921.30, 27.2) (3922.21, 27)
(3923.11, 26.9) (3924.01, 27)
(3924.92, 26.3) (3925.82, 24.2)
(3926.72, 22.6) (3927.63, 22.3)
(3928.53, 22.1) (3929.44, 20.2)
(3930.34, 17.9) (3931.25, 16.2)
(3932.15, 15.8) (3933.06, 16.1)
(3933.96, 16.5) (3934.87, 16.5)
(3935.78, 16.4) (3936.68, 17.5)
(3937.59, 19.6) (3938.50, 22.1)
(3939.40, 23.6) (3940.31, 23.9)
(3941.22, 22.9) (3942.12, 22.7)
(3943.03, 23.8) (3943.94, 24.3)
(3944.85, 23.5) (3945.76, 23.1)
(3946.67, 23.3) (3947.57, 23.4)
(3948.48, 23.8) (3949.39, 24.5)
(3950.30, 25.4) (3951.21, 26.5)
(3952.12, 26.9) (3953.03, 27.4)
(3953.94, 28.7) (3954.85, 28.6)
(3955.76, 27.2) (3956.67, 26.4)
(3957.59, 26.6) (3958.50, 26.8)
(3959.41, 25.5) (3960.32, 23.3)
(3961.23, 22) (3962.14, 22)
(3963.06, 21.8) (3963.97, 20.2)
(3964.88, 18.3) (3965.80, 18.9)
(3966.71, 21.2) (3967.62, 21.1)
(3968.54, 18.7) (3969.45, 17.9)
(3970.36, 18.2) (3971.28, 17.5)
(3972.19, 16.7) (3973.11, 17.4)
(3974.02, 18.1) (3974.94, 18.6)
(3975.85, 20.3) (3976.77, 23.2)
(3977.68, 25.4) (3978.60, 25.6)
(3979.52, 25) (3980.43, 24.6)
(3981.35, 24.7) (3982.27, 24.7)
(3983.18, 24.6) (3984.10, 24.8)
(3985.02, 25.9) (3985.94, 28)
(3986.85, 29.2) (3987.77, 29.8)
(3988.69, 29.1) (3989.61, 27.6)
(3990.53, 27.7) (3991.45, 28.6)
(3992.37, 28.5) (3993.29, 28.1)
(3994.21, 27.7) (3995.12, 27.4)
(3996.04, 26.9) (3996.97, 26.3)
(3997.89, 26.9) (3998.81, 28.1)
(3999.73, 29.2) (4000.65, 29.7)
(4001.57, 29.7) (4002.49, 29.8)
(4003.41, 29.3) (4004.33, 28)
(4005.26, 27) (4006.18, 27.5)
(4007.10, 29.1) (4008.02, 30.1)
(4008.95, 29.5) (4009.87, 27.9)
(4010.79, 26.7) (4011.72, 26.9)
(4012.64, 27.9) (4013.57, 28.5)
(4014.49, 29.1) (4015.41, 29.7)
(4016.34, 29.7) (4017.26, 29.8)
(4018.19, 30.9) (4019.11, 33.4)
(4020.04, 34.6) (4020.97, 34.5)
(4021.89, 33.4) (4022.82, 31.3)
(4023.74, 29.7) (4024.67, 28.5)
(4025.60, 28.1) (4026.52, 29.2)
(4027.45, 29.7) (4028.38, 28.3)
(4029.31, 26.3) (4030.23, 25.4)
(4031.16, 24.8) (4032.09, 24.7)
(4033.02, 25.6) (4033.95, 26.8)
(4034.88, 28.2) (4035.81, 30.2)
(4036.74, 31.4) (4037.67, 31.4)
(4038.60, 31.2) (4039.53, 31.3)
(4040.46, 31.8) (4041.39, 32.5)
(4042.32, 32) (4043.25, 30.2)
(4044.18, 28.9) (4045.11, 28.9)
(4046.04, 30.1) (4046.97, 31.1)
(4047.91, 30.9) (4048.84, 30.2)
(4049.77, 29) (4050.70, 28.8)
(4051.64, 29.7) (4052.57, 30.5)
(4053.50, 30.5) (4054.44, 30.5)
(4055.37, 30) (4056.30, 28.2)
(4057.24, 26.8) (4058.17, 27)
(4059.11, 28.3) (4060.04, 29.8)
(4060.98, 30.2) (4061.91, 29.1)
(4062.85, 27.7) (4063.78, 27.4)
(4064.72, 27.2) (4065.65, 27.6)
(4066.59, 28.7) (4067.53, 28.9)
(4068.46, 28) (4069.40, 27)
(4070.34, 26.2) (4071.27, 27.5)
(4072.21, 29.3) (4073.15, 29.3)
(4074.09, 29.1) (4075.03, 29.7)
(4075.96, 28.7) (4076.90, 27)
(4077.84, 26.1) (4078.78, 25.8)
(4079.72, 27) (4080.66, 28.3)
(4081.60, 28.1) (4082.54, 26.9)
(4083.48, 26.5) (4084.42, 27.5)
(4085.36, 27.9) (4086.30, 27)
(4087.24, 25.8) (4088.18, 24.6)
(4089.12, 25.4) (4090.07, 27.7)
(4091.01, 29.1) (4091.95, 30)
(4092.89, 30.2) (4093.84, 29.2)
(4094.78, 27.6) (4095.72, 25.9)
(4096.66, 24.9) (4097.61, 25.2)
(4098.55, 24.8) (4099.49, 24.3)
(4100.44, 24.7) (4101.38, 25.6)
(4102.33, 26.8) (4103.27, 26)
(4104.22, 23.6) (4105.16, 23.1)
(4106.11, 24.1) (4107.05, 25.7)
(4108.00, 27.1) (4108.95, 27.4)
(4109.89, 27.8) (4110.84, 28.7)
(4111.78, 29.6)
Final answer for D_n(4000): 1.27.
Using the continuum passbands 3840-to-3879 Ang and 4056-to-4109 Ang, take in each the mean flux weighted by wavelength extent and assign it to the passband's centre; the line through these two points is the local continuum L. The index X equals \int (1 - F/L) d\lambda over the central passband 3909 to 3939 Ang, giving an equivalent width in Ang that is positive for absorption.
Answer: 4.09 Ang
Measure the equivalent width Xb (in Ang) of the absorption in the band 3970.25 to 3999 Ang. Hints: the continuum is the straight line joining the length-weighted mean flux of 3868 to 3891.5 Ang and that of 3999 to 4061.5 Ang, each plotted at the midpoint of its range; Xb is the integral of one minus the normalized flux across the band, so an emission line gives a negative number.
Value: 3.17 Ang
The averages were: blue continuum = 24.7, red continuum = 29.4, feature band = 24.9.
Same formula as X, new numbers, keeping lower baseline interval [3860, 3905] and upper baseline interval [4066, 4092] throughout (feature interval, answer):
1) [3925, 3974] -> 7.56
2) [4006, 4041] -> -3.22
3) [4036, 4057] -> -2.50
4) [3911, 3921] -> 0.02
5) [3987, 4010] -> -1.63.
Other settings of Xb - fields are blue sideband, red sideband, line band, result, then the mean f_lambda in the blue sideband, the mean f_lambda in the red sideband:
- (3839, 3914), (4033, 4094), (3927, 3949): 4.5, 24.7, 28.7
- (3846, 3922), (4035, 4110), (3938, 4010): 4.4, 25.1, 28.1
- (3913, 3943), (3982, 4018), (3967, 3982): 3.0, 22.3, 28.1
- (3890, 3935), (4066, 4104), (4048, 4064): -1.6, 23.4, 27.2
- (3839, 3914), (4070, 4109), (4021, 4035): -1.1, 24.7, 26.8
